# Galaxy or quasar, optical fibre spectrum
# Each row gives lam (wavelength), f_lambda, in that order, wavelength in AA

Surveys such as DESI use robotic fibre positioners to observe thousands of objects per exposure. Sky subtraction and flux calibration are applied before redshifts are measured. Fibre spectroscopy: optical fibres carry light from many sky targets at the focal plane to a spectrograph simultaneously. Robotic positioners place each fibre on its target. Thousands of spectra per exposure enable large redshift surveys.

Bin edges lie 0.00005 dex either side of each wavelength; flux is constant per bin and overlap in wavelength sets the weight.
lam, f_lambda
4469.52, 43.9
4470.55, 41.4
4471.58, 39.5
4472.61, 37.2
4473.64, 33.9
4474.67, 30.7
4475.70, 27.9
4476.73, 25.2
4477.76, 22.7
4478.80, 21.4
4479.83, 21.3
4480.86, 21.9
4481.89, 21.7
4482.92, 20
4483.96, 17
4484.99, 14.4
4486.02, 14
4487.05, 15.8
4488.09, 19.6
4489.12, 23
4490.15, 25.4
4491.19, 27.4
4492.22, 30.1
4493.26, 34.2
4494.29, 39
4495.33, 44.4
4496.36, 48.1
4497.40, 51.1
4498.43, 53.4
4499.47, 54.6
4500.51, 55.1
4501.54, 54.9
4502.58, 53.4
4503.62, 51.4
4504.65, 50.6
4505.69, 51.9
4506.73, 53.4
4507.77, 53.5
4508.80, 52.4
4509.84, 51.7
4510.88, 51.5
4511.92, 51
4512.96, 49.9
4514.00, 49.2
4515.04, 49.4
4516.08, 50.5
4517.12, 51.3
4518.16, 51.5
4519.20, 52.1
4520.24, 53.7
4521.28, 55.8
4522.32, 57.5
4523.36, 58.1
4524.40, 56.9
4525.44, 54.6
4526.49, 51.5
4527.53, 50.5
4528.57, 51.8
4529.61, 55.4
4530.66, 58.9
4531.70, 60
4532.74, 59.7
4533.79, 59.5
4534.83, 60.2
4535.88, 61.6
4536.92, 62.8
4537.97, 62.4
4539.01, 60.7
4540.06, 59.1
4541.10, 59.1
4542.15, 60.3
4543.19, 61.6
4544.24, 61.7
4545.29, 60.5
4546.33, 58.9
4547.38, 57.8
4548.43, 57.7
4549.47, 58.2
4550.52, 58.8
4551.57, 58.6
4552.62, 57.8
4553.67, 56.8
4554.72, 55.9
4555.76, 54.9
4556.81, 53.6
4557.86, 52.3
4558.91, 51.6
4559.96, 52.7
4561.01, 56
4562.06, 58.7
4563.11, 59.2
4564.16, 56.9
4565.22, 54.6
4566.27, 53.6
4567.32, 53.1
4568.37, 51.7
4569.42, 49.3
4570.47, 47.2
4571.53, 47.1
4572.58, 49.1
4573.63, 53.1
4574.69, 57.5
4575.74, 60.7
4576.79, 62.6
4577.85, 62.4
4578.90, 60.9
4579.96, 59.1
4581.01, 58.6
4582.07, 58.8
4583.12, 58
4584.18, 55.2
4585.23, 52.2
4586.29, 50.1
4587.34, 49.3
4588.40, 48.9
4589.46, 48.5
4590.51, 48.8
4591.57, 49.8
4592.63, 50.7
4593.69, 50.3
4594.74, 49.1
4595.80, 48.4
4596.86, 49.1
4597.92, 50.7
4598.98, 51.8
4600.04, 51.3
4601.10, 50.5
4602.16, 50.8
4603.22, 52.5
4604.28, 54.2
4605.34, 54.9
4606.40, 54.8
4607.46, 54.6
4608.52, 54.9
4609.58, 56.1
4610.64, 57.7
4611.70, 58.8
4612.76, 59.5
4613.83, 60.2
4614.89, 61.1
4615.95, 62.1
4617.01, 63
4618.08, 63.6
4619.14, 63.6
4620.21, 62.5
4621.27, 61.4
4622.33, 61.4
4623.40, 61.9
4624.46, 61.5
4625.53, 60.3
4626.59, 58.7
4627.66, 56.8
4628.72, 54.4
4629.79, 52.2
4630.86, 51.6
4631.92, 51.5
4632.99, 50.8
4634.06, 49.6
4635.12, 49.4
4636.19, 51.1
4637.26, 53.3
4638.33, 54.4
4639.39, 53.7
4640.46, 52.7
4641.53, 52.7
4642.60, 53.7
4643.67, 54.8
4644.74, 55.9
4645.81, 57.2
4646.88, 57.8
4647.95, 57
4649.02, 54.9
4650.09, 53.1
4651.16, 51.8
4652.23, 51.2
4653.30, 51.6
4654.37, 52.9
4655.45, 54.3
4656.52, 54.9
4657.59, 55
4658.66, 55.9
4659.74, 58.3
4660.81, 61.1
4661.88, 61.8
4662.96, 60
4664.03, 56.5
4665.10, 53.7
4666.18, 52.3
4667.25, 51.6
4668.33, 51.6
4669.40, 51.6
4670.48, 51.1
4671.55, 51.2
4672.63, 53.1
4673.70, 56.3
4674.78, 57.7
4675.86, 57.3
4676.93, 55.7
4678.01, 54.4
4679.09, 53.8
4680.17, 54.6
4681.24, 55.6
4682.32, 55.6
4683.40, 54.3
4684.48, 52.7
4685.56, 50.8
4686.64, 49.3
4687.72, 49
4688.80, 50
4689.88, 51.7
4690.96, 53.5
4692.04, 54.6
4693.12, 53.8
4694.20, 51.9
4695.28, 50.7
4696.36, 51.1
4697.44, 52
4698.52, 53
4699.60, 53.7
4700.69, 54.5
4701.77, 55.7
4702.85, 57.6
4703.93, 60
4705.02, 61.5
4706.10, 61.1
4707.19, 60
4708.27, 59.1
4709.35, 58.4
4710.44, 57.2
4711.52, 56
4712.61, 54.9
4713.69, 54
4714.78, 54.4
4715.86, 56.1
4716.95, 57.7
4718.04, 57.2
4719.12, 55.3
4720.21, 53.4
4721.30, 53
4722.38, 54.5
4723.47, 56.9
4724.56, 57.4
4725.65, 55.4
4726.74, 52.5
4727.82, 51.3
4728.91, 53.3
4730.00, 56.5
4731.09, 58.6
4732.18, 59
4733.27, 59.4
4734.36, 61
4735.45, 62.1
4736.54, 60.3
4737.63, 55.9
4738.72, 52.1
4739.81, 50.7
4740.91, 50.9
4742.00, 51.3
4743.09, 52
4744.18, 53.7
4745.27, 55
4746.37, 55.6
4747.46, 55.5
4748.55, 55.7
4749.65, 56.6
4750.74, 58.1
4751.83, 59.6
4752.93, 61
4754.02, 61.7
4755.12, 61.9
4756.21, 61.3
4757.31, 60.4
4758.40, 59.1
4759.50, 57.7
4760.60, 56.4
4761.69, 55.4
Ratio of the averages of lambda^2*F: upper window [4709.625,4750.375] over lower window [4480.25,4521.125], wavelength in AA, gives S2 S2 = 1.48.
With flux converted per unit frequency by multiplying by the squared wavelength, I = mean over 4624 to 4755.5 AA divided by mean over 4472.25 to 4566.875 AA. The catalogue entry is 1.2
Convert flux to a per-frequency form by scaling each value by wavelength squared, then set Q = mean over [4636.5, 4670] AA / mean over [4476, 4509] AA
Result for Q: 1.65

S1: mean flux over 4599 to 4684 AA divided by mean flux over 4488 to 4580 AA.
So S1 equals 1.0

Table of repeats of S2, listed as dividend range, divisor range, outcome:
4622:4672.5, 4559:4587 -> 1.02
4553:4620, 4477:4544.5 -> 1.22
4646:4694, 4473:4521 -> 1.49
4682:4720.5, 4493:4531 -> 1.15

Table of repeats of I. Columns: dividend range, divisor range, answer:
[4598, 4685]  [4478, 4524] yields 1.42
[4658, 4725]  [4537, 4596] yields 1.05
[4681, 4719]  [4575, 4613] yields 1.06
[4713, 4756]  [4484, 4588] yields 1.18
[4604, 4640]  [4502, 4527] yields 1.13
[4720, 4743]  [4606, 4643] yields 1.02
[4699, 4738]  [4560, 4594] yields 1.12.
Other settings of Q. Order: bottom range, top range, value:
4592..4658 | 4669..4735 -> 1.03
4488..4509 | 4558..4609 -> 1.24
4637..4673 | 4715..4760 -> 1.07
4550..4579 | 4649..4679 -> 1.03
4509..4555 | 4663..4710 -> 1.03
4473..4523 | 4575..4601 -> 1.39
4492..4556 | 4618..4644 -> 1.07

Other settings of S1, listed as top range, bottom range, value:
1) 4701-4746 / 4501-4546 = 1.01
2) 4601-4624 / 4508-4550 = 1.04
